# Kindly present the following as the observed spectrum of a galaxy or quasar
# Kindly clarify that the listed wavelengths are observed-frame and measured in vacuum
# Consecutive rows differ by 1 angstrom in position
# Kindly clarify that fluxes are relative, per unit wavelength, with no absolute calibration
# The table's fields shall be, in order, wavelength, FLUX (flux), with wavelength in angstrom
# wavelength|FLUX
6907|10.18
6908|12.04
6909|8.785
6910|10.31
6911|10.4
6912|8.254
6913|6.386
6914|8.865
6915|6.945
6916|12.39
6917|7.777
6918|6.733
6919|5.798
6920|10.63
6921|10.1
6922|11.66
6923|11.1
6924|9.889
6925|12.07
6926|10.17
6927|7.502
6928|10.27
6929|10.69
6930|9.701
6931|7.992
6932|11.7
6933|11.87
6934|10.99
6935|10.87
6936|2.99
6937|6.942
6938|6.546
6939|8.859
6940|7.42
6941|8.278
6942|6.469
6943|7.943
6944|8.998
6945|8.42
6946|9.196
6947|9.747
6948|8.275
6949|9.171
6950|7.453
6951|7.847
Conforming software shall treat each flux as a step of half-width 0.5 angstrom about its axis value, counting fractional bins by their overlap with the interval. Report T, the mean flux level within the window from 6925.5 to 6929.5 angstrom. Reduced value 9.66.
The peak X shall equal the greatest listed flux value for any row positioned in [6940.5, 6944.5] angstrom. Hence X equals 8.998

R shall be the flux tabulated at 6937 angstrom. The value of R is 6.942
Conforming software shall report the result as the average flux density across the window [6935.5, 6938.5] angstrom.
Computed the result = 5.49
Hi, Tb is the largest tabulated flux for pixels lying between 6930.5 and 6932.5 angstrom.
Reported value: 11.7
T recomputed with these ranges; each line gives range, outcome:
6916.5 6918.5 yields 7.25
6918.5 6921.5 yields 8.84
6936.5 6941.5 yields 7.61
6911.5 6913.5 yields 7.32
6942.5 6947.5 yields 8.86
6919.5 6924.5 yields 10.7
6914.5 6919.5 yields 7.93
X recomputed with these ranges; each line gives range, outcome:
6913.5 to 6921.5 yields 12.39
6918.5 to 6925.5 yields 12.07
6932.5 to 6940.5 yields 11.87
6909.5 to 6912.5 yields 10.4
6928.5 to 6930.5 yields 10.69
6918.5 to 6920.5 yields 10.63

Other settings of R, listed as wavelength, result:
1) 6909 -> 8.785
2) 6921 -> 10.1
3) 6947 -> 9.747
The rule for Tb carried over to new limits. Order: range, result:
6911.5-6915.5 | 8.865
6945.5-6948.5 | 9.747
